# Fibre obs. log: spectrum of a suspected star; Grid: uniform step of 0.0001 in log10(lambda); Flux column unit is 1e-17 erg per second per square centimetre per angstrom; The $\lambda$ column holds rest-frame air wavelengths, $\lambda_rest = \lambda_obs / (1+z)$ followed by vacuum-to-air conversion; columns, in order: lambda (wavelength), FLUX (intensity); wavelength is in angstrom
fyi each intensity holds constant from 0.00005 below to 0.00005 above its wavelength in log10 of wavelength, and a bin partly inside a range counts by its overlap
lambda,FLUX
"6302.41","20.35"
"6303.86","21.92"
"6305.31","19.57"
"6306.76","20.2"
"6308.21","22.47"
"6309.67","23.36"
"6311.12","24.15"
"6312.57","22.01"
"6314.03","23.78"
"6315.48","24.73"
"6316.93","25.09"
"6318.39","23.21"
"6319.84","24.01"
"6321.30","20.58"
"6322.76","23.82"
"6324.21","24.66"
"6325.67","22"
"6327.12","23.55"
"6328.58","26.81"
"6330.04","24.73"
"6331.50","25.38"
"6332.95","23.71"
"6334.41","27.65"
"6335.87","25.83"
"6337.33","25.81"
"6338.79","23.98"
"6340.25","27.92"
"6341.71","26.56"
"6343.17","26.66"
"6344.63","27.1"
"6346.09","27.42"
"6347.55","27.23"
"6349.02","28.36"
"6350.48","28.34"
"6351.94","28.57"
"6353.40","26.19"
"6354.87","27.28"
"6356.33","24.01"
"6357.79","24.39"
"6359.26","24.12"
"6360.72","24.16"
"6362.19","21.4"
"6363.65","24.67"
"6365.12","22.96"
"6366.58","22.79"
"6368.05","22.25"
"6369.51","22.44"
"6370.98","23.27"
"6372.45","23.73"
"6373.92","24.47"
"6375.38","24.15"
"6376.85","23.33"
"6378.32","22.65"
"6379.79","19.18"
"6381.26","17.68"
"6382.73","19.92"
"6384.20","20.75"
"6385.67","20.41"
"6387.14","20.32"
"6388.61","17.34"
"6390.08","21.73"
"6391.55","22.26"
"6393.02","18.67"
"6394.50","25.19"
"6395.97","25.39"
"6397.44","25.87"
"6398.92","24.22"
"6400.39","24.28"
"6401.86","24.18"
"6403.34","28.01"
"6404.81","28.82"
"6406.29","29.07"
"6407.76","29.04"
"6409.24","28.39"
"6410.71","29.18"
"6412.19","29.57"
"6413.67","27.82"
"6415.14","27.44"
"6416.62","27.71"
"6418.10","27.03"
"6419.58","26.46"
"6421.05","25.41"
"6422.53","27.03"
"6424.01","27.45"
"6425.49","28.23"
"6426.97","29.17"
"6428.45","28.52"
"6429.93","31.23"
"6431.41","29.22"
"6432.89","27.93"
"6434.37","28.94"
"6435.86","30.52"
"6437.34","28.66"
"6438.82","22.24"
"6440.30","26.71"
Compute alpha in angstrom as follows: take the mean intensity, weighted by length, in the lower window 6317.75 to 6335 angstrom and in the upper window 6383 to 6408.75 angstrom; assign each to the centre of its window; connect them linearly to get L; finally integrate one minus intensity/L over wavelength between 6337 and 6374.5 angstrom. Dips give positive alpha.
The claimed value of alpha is -1.9 angstrom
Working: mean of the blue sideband 24.2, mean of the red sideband 23.8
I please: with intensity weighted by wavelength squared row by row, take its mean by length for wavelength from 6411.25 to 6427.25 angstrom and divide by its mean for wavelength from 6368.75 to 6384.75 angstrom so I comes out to 1.27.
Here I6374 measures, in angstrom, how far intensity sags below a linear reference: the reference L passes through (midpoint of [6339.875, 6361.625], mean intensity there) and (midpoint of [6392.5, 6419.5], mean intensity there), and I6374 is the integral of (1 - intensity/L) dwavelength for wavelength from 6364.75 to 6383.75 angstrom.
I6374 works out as 3.1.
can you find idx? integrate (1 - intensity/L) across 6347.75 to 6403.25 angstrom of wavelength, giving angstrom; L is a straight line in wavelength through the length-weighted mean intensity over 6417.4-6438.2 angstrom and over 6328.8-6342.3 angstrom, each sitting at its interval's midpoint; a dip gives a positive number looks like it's 7.1 angstrom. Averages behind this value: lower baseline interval 25.8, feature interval 23.4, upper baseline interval 28.2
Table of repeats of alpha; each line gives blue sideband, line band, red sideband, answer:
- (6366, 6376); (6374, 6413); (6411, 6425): 2.3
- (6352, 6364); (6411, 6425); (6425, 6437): 0.5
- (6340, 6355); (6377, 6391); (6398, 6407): 3.4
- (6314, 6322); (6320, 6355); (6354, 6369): -3.1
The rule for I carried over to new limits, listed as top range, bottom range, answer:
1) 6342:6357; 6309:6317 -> 1.15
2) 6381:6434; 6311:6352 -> 1.04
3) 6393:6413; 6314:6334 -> 1.14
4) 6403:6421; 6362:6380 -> 1.24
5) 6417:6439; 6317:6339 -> 1.18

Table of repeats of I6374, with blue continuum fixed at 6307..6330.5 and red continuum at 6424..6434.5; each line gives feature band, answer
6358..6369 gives 1.1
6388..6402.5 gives 2.3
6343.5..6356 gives -1.2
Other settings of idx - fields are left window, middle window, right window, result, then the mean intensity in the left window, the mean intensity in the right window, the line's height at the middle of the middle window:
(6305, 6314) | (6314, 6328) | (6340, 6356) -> 0.1 angstrom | 22.2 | 27.3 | 23.7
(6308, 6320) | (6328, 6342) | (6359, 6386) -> -1.6 angstrom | 23.7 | 22.3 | 23.2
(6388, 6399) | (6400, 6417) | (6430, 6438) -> -1.9 angstrom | 22.5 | 29.2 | 25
